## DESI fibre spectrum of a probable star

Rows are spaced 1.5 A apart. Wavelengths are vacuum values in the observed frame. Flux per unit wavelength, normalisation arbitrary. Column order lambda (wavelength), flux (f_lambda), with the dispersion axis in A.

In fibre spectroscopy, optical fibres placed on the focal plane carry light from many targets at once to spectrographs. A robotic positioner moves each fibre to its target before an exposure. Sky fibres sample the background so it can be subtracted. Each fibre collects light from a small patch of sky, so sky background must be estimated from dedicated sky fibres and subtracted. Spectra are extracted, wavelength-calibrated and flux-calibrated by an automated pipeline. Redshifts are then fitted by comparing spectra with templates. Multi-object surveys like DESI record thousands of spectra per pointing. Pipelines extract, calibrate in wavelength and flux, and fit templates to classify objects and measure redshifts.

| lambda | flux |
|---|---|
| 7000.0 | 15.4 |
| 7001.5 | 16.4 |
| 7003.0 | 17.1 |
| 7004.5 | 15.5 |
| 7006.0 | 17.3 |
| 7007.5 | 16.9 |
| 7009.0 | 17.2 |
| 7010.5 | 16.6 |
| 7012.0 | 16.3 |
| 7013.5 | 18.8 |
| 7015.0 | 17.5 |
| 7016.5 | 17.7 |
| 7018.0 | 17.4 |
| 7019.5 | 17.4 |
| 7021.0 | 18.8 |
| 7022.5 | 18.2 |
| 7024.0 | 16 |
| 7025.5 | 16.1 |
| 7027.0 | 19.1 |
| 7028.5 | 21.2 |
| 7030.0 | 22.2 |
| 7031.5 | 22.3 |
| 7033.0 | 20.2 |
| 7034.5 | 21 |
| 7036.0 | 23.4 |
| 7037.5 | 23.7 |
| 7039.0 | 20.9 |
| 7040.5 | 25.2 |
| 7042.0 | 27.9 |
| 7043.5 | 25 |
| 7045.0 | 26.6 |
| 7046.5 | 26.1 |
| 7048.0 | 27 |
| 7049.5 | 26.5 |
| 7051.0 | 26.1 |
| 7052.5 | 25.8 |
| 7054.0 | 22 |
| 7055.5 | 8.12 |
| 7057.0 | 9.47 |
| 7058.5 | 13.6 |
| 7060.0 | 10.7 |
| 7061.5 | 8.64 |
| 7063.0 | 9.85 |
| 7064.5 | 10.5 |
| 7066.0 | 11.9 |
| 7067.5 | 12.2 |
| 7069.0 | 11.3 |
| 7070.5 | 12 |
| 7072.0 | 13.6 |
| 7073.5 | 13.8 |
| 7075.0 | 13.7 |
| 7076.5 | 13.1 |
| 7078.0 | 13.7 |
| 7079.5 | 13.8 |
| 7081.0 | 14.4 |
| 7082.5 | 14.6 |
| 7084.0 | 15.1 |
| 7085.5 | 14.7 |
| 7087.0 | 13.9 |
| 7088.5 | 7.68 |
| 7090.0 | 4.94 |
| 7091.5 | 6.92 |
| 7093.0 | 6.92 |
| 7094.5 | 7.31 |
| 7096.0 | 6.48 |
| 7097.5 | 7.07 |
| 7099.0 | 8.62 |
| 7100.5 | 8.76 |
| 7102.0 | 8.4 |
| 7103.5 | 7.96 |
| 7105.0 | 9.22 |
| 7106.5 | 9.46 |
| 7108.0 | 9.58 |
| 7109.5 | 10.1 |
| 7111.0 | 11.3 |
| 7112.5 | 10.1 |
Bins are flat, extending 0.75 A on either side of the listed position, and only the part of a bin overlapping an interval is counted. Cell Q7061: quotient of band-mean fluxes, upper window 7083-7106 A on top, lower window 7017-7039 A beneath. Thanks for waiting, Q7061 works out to 0.45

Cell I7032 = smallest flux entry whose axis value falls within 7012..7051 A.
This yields 16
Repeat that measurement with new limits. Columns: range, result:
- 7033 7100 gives 4.94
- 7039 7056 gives 8.12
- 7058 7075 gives 8.64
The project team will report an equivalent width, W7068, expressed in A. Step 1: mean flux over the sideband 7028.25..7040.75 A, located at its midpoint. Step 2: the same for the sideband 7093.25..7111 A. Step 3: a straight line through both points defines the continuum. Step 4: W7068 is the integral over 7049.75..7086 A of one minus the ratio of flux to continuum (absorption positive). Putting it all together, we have 3.0 A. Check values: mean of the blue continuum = 22.2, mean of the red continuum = 8.53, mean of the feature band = 14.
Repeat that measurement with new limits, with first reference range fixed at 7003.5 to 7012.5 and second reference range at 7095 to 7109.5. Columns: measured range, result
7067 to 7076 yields -1.4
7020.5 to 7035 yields -4.5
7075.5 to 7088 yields -4.6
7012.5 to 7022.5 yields -1.3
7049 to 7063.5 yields -3.9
